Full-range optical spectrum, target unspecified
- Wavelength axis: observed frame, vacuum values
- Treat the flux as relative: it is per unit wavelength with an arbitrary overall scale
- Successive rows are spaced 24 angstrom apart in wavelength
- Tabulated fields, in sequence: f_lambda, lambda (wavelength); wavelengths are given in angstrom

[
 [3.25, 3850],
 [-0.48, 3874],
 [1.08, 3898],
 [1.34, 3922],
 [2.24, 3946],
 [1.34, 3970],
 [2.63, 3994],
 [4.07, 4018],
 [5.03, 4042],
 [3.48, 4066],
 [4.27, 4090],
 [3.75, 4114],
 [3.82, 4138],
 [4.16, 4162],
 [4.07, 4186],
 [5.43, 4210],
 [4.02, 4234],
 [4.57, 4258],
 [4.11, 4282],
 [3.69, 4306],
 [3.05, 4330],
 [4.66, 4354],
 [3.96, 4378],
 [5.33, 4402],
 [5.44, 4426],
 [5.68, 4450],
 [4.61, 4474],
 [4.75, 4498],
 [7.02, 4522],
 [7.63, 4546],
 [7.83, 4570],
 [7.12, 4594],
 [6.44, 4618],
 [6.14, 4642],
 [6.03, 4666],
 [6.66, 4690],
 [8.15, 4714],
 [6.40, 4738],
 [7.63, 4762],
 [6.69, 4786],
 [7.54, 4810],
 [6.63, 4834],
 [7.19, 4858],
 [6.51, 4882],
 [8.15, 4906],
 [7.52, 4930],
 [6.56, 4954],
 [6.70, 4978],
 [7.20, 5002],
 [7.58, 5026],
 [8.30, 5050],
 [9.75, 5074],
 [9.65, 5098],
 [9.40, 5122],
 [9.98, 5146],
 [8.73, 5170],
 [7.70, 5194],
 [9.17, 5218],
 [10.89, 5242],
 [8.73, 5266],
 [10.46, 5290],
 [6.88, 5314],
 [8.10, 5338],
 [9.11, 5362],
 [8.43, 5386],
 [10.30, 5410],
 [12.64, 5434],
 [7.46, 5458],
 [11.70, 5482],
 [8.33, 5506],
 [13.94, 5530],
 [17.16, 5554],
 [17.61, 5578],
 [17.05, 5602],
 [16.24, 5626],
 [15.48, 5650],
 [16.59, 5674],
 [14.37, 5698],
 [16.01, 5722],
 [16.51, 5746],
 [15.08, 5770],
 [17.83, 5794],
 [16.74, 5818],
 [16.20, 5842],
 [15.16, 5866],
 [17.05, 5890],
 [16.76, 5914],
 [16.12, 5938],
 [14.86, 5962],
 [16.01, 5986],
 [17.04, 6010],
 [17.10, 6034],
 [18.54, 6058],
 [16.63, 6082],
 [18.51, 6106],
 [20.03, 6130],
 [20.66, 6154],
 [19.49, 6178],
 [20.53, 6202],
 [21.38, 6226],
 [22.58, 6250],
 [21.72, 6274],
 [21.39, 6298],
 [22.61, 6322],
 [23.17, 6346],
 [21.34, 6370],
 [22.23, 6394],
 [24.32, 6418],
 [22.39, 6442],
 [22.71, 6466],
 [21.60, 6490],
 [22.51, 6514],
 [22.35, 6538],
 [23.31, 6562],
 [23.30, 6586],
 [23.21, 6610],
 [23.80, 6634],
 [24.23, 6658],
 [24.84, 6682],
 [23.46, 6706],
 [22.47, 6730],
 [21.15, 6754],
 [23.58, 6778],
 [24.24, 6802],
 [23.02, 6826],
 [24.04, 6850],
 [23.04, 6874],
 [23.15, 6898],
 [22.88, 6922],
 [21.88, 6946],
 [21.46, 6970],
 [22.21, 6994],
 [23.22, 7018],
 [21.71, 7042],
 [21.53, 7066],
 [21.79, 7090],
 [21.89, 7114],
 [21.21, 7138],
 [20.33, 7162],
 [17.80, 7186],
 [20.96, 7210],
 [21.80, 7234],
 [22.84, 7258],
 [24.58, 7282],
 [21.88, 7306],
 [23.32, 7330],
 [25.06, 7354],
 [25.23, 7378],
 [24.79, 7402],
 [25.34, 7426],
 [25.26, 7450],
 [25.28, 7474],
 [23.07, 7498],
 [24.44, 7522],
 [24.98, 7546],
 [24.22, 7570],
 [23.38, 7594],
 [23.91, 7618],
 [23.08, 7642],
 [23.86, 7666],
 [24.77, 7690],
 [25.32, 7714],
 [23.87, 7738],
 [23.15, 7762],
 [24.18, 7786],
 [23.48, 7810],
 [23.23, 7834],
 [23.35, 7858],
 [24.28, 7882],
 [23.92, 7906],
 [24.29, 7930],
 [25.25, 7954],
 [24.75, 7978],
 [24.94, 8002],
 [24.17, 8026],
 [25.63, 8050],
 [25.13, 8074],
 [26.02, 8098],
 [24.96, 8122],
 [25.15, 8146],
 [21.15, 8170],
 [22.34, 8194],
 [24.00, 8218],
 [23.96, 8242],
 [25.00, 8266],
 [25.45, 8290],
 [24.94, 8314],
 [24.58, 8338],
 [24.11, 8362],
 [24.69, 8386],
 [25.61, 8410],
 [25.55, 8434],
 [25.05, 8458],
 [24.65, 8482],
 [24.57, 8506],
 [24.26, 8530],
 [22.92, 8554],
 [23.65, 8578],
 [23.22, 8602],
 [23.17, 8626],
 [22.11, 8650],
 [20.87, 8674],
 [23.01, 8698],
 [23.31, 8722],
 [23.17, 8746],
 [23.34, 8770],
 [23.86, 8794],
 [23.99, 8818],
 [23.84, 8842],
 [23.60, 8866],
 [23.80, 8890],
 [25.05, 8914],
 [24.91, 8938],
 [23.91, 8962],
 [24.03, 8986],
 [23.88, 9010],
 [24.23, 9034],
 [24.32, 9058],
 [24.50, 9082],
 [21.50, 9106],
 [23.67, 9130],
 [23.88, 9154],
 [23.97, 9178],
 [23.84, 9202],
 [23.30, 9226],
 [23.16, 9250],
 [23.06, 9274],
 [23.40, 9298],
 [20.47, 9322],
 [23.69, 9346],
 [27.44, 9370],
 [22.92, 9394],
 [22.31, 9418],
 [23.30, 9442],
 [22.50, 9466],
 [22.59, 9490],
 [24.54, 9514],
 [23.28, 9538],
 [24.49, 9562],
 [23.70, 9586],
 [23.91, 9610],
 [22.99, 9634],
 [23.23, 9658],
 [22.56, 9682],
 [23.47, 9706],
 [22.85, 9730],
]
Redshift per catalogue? 0.388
